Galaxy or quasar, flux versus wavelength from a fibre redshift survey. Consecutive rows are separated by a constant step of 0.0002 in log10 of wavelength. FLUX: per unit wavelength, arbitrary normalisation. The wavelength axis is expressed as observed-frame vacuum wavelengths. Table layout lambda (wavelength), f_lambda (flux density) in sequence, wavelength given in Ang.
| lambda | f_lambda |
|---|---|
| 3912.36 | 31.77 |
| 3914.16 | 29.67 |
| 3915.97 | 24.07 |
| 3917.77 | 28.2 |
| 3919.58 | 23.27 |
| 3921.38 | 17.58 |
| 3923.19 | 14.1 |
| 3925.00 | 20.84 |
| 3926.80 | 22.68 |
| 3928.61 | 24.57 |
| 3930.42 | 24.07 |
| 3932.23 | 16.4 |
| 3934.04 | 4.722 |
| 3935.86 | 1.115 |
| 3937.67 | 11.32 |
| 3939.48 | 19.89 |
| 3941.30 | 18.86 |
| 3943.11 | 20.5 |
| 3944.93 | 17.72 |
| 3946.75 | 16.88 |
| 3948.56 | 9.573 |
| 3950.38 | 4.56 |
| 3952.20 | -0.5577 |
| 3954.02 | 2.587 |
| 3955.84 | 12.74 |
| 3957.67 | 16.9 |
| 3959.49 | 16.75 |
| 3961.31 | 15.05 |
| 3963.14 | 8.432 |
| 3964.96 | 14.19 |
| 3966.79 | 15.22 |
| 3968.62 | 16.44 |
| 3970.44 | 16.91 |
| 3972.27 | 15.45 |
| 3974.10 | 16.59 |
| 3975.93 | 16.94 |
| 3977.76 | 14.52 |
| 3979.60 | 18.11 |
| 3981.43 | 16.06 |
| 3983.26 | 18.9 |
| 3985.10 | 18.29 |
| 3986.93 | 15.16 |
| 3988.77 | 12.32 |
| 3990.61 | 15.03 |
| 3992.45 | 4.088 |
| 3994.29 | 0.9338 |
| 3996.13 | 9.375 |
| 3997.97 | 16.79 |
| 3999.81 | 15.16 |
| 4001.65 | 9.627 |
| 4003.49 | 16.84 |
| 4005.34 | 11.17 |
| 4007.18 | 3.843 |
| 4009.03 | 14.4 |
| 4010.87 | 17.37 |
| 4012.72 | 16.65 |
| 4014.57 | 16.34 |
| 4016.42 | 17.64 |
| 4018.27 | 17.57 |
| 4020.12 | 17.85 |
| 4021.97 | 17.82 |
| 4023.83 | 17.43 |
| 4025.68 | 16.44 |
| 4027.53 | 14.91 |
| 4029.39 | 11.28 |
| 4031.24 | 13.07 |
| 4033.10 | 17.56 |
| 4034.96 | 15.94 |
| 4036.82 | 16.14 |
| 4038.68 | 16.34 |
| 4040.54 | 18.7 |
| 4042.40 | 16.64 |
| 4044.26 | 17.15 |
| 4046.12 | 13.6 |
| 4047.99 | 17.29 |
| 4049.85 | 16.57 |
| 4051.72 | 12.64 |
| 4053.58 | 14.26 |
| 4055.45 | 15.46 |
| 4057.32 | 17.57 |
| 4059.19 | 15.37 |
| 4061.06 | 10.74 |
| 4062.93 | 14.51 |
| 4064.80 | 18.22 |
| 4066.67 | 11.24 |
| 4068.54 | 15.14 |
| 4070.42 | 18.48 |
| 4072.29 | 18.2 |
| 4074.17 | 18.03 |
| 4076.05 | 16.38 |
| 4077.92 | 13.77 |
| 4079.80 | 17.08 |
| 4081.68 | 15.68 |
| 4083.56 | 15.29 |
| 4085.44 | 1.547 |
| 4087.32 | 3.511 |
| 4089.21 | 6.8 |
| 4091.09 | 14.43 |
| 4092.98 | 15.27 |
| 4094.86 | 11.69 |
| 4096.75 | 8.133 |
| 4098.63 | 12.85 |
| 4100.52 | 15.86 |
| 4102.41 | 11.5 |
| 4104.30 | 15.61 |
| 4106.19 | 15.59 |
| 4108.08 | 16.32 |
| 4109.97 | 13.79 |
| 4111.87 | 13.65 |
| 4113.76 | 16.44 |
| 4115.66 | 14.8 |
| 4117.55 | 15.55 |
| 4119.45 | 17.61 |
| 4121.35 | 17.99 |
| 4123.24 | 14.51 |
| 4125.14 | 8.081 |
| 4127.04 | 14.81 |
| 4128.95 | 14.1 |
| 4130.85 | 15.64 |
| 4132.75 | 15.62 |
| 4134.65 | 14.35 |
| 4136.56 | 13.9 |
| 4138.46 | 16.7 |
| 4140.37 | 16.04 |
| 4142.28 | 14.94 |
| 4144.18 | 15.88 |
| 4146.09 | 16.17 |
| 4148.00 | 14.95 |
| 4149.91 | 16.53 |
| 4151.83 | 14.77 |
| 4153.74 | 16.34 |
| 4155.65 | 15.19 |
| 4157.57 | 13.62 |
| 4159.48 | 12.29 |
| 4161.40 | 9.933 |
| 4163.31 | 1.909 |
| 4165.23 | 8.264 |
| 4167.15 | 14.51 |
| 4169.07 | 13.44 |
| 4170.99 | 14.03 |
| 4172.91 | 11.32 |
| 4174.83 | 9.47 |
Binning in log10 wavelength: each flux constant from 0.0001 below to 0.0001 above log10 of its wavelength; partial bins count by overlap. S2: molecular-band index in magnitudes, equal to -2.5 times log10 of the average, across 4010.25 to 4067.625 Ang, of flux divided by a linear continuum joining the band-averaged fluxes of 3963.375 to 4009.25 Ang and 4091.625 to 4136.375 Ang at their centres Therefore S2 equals -0.14 mag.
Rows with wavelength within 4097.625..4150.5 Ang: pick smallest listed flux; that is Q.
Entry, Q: 8.081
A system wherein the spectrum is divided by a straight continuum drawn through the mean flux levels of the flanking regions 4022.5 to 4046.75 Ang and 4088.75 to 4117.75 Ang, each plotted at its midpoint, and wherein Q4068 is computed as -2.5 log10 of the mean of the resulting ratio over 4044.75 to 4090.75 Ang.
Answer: 0.06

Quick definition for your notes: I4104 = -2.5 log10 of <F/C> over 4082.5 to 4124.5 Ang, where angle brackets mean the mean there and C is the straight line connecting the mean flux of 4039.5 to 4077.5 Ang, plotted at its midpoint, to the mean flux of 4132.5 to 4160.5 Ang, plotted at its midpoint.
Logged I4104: 0.18 mag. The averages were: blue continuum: 15.8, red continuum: 15.1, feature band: 13.1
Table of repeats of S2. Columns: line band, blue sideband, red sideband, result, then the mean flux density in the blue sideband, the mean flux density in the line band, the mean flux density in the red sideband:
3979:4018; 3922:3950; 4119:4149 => 0.16 mag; 16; 13.6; 15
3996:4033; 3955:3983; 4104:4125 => 0.05 mag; 15.4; 14.8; 15.3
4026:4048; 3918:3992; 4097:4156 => -0.05 mag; 15.1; 15.7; 15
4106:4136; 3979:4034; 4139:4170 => -0.10 mag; 14.2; 14.9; 13.5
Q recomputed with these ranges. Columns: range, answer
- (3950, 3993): -0.5577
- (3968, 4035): 0.9338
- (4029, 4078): 10.74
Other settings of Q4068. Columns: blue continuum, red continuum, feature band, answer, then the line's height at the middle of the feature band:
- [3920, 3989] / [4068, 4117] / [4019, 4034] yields -0.112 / 14.3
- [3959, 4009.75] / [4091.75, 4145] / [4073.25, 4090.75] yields 0.182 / 14.3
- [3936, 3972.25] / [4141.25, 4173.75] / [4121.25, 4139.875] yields -0.100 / 13.2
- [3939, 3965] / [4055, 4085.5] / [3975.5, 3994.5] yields -0.049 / 13.5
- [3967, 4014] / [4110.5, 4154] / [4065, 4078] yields -0.109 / 14.6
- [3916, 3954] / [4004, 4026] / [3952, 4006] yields 0.160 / 15.5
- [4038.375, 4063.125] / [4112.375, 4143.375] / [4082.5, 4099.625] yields 0.458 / 15.3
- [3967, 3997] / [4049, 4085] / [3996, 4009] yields 0.183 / 14.4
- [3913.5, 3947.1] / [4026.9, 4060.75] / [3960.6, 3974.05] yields 0.202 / 17.7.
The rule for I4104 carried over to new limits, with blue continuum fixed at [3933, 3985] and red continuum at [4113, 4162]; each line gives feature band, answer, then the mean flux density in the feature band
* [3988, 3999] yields 0.37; 9.77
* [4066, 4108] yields 0.09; 13.3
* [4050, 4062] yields -0.02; 14.5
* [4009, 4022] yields -0.22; 17.1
